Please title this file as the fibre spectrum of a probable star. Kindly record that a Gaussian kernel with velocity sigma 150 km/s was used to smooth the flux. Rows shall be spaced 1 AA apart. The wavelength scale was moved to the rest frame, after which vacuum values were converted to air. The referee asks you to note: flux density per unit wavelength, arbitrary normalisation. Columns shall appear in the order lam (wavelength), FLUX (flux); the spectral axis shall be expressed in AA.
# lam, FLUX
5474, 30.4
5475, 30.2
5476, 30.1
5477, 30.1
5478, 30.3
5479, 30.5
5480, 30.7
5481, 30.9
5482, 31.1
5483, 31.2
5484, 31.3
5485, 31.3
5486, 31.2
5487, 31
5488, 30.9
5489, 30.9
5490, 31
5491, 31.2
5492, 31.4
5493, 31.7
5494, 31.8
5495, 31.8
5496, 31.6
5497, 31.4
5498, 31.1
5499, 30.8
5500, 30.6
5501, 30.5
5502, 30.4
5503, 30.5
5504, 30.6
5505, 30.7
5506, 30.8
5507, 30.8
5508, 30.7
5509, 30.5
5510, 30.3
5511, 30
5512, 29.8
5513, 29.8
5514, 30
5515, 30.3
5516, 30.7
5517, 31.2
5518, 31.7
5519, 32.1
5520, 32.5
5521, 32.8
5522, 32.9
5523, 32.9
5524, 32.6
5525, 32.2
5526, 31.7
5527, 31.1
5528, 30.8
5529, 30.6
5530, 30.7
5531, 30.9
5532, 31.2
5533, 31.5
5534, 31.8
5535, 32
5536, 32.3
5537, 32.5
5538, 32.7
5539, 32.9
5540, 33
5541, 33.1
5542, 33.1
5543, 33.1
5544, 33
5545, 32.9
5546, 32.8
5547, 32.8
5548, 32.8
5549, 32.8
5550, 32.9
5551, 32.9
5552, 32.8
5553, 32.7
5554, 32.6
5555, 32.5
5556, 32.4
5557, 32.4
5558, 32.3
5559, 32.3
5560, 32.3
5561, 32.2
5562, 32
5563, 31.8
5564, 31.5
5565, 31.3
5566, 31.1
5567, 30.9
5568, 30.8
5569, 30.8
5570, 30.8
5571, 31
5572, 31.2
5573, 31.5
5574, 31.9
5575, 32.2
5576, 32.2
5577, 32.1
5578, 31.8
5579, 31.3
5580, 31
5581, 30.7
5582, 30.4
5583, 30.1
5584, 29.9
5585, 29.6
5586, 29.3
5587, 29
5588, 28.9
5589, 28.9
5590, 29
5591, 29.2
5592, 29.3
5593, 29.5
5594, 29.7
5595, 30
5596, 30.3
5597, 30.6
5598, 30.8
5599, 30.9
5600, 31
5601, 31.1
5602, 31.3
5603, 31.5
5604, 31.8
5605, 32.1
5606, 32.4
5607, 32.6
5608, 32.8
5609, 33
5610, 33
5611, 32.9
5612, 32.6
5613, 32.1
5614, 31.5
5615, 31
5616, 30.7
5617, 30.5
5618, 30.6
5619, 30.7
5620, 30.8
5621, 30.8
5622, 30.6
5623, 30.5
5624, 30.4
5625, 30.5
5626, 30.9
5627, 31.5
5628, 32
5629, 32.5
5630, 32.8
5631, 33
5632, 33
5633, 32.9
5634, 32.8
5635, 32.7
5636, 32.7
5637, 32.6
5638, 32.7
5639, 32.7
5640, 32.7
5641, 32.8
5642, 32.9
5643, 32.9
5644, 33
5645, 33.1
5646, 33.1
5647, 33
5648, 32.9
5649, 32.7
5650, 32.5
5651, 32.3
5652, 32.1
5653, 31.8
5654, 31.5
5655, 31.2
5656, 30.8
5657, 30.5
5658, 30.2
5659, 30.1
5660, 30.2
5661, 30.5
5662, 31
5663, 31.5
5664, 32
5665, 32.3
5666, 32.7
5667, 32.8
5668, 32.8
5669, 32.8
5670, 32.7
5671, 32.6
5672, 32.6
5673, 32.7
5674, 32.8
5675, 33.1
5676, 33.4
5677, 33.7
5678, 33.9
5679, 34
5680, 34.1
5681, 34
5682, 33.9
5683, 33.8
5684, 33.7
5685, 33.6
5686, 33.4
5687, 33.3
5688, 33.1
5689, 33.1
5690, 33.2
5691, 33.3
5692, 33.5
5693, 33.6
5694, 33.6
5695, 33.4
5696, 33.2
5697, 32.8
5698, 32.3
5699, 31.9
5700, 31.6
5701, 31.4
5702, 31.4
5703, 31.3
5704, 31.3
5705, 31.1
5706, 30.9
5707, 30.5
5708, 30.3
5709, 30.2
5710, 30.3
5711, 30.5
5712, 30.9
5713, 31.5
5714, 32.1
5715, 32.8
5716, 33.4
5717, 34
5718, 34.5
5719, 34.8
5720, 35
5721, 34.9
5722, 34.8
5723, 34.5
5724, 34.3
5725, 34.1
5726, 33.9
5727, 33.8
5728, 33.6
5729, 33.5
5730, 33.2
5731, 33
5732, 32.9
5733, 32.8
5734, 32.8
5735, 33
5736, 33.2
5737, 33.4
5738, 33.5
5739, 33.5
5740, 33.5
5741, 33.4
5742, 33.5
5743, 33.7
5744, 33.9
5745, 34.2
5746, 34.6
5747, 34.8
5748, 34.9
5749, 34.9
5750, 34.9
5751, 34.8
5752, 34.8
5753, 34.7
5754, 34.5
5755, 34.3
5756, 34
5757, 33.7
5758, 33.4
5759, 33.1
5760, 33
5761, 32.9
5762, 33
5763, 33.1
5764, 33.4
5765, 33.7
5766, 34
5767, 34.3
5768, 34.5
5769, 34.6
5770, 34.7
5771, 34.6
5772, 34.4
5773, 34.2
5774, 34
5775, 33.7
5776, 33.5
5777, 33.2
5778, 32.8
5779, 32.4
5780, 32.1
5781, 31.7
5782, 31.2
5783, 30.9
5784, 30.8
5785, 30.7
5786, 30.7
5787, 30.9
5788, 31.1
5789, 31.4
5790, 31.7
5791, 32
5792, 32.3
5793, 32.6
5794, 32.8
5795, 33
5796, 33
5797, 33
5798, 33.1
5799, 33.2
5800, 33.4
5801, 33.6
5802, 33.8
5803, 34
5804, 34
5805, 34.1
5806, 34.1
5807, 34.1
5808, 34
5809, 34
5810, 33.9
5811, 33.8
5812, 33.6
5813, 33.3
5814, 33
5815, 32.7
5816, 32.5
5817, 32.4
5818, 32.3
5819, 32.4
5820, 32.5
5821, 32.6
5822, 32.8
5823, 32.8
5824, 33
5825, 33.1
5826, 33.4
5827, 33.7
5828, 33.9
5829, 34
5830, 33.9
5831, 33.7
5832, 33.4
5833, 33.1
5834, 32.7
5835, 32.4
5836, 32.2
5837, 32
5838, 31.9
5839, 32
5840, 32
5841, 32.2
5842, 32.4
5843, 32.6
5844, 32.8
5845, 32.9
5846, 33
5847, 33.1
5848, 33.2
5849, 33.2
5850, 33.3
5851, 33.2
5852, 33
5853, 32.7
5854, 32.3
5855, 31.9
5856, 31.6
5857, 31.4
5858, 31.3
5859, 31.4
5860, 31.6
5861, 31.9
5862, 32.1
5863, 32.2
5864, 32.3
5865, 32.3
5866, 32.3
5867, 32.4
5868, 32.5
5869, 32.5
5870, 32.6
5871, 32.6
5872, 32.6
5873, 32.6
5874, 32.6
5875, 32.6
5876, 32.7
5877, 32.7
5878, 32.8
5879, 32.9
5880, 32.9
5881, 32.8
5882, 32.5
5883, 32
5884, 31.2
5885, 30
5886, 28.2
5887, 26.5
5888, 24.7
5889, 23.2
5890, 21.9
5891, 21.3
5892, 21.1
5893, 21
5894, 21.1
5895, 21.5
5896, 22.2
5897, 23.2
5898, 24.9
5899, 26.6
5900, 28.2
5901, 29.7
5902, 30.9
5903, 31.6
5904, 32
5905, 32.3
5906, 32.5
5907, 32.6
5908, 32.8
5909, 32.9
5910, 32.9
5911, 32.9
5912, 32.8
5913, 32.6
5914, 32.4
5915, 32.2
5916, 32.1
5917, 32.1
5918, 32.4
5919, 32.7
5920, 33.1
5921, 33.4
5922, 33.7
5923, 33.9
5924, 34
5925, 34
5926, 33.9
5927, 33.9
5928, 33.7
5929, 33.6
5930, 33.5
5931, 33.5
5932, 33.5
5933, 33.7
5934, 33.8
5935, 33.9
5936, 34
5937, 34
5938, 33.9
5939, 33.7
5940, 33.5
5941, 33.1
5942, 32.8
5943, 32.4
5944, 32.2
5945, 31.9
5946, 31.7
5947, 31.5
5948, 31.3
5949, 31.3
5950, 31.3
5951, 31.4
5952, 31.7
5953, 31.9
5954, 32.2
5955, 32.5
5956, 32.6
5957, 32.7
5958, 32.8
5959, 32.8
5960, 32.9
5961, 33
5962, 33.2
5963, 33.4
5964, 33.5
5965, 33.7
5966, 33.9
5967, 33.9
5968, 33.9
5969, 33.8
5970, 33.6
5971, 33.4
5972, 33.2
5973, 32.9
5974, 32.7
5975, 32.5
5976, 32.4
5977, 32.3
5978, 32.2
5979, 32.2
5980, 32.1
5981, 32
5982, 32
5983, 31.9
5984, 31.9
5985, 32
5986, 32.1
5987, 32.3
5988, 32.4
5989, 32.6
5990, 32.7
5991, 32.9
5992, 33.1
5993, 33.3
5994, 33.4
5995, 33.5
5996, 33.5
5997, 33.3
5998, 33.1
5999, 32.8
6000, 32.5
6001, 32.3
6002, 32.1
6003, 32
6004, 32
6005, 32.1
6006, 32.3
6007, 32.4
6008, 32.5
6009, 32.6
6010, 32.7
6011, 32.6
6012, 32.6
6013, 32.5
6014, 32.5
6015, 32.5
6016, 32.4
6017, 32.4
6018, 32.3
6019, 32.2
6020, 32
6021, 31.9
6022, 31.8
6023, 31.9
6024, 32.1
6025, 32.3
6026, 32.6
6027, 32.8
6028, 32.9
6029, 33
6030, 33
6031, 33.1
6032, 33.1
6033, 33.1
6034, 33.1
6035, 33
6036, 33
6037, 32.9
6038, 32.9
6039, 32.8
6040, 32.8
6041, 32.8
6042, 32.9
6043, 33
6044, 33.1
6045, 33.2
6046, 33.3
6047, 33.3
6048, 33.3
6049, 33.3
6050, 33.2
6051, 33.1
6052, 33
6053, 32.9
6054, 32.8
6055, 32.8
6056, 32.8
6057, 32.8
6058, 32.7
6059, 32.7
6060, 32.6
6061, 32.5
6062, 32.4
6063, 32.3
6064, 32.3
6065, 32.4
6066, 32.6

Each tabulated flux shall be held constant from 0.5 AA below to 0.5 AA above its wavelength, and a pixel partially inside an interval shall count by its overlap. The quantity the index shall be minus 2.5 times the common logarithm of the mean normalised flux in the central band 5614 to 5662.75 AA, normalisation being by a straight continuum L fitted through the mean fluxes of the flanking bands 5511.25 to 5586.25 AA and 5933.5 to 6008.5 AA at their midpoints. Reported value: 0.01 mag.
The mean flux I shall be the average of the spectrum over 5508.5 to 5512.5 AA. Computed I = 30.1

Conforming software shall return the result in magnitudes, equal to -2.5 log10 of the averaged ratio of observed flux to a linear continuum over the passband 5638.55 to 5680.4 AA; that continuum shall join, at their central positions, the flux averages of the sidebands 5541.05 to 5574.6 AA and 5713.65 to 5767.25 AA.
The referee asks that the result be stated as 0.024 mag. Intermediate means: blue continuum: 32.1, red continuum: 33.8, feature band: 32.4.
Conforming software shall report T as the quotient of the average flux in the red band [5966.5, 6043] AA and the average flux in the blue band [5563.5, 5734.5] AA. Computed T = 1.02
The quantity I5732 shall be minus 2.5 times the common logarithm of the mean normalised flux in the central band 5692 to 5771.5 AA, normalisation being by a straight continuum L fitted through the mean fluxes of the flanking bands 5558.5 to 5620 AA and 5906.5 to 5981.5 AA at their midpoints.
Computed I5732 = -0.05 mag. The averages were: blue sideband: 31.1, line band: 33.3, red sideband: 32.9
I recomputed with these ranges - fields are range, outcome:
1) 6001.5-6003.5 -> 32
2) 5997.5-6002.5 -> 32.6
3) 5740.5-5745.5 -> 33.7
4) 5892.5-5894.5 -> 21.1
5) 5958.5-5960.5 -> 32.8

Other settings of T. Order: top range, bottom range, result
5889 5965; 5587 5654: 0.99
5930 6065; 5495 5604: 1.04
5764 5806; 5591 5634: 1.05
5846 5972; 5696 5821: 0.96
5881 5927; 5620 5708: 0.92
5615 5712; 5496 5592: 1.02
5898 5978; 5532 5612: 1.03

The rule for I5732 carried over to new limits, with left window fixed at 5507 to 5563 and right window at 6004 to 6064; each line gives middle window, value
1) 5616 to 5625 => 0.051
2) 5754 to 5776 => -0.051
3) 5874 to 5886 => 0.011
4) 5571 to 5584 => 0.024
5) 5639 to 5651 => -0.025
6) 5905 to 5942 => -0.023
